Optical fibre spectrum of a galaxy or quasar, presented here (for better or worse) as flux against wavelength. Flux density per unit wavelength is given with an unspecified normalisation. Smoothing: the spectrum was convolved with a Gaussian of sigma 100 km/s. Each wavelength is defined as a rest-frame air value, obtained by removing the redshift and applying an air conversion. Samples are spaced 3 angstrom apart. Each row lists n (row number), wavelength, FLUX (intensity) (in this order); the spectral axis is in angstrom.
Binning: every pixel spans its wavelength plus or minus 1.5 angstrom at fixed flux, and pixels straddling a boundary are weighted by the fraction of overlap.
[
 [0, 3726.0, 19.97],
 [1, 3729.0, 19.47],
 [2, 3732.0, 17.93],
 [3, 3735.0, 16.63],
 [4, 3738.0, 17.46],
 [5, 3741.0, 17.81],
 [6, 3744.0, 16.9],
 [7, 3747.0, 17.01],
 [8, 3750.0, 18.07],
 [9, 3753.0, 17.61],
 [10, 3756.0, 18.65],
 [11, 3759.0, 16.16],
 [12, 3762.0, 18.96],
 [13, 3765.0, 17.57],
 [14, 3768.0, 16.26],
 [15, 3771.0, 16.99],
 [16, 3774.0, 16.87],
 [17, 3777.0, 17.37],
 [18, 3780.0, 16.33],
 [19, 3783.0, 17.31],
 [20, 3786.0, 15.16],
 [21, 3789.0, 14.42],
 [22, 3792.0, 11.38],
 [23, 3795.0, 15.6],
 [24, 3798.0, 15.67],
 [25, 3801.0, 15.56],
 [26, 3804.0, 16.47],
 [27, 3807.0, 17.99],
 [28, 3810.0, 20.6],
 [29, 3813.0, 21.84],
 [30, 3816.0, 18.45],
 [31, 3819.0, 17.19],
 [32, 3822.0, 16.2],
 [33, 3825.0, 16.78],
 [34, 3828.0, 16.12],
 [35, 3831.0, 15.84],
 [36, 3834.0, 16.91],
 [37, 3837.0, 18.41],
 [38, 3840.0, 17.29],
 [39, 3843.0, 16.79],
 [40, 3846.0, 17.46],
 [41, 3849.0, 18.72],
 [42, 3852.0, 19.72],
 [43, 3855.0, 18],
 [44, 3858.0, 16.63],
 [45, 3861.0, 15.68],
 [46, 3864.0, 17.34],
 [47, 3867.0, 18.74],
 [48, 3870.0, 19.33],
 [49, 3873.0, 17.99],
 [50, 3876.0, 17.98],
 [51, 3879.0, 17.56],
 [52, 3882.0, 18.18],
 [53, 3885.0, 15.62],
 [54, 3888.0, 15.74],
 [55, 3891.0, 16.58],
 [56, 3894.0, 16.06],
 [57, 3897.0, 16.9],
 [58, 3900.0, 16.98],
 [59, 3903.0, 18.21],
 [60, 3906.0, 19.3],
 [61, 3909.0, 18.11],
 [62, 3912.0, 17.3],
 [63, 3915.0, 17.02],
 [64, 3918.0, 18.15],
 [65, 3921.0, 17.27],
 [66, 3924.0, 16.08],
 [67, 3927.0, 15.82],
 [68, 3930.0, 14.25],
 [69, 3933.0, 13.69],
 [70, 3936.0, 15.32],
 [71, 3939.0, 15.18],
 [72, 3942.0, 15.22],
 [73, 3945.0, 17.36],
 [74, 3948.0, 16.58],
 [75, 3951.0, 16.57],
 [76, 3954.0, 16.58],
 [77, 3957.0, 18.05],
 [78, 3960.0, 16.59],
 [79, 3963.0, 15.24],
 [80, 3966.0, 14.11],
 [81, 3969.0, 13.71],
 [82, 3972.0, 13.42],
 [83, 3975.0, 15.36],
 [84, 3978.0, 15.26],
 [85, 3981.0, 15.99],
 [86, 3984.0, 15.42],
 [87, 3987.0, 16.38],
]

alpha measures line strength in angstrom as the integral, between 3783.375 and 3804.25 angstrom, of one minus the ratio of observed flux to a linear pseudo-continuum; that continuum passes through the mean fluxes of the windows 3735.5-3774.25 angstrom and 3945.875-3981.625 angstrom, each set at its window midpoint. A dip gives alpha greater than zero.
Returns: 2.6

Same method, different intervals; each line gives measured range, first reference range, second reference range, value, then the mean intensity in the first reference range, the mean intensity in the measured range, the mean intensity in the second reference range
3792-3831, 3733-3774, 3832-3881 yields 1.14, 17.4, 17.1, 17.8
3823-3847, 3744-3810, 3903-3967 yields -0.52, 16.6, 16.9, 16.4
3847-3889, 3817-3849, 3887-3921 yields -1.26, 17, 17.7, 17.3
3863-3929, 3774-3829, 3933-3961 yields -3.83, 16.7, 17.4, 16.2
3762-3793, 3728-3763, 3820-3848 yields 2.17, 17.7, 16.2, 16.9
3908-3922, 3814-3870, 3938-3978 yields -1.05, 17.4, 17.6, 15.7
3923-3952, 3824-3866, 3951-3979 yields 0.50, 17.3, 15.6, 15.4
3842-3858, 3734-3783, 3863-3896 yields -0.63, 17.3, 18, 17.4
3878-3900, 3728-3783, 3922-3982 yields -0.72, 17.4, 16.7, 15.5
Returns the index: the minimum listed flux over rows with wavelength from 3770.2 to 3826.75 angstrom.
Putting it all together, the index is 11.38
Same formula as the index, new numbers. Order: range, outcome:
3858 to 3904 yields 15.62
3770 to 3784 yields 16.33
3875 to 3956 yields 13.69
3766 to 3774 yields 16.26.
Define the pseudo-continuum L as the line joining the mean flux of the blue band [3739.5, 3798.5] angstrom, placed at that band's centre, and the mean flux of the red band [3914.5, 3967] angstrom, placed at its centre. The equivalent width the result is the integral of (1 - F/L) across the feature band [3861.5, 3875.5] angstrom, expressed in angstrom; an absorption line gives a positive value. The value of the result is -1.6 angstrom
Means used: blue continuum 16.6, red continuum 16.1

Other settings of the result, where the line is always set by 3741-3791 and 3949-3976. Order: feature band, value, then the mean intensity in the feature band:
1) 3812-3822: -1.21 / 18.6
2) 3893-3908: -1.48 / 17.6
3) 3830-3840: -0.43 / 17.1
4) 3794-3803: 0.57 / 15.7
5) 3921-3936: 0.53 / 15.2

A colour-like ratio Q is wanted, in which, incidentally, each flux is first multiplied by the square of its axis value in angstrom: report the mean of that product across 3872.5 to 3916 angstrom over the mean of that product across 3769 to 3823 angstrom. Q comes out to 1.09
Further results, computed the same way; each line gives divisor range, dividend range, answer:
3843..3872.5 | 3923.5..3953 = 0.91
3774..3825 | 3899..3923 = 1.13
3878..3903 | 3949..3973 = 0.96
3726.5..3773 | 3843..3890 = 1.06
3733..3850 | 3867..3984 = 1.03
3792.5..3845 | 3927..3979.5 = 0.96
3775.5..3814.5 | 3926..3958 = 1.03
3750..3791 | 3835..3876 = 1.11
